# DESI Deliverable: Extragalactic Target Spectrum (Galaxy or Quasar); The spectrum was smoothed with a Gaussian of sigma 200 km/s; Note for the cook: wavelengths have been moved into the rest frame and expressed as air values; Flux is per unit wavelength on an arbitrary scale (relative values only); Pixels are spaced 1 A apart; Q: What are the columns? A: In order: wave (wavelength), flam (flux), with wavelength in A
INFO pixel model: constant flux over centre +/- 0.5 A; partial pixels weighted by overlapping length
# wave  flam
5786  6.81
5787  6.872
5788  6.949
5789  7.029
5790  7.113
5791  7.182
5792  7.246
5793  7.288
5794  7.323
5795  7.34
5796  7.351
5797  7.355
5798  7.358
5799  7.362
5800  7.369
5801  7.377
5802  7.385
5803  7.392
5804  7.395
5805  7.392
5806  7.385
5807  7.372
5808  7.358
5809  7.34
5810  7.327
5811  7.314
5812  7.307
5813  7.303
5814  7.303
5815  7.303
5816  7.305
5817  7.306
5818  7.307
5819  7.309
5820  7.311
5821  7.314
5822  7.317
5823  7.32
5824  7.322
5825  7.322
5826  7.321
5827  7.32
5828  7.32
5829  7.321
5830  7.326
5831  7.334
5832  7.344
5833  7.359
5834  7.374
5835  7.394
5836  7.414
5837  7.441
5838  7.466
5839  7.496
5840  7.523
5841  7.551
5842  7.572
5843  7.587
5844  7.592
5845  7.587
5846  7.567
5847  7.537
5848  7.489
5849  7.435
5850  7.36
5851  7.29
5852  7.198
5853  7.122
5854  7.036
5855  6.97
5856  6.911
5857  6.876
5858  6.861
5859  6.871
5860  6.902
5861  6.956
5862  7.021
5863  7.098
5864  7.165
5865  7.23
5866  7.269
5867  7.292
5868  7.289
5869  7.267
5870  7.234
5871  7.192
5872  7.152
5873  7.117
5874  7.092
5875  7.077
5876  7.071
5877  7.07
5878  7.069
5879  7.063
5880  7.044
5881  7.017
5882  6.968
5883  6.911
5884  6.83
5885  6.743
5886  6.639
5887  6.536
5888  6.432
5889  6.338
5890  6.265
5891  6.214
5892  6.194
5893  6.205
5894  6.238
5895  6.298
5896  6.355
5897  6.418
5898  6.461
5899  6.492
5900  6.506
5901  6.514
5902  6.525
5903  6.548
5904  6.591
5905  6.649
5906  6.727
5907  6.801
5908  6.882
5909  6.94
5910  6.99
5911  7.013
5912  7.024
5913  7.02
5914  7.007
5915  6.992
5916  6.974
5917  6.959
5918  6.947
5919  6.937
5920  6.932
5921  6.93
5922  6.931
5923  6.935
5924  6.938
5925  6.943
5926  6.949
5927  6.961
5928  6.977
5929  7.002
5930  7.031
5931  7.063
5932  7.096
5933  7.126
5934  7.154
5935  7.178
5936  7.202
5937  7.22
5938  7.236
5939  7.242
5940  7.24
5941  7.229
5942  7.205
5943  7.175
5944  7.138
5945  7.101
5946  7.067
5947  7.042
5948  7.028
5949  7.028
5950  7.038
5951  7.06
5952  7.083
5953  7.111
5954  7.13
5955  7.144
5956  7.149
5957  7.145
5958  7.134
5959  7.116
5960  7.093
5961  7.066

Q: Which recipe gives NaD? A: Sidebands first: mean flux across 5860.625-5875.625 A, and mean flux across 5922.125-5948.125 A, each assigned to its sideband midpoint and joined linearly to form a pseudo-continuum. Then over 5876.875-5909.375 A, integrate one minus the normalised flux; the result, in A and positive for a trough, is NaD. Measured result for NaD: 2.4 A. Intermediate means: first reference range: 7.16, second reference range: 7.09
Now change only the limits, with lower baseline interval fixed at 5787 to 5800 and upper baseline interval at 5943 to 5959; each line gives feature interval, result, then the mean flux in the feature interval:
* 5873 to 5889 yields 0.59 A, 6.89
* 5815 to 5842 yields -0.61 A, 7.37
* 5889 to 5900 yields 1.26 A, 6.32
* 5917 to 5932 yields 0.32 A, 6.97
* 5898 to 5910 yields 0.80 A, 6.66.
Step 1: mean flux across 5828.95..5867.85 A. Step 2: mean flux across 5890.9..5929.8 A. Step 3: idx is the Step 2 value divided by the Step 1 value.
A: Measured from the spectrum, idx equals 0.93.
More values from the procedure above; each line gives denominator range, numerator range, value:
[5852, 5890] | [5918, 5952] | 1.01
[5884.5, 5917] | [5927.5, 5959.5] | 1.08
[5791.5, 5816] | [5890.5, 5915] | 0.90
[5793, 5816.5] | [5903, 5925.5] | 0.94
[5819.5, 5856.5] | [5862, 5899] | 0.93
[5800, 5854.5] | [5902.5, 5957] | 0.95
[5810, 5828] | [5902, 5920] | 0.94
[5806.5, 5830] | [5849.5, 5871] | 0.97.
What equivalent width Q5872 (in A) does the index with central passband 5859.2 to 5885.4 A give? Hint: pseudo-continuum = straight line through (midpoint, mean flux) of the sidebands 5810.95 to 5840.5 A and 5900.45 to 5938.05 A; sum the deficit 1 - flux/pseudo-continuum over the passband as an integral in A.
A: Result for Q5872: 0.2 A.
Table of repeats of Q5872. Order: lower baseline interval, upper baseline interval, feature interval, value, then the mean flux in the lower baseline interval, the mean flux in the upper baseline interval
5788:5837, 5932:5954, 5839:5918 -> 3.05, 7.32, 7.14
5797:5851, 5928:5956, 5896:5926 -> 1.61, 7.39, 7.12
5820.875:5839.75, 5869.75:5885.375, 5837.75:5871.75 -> -0.29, 7.36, 7.04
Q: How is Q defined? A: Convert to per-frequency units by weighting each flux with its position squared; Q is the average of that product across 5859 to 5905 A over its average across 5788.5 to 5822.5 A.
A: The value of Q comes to 0.95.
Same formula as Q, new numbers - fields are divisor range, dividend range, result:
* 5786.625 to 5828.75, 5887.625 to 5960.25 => 0.98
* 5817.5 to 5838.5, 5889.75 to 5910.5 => 0.91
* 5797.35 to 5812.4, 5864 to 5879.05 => 1.00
